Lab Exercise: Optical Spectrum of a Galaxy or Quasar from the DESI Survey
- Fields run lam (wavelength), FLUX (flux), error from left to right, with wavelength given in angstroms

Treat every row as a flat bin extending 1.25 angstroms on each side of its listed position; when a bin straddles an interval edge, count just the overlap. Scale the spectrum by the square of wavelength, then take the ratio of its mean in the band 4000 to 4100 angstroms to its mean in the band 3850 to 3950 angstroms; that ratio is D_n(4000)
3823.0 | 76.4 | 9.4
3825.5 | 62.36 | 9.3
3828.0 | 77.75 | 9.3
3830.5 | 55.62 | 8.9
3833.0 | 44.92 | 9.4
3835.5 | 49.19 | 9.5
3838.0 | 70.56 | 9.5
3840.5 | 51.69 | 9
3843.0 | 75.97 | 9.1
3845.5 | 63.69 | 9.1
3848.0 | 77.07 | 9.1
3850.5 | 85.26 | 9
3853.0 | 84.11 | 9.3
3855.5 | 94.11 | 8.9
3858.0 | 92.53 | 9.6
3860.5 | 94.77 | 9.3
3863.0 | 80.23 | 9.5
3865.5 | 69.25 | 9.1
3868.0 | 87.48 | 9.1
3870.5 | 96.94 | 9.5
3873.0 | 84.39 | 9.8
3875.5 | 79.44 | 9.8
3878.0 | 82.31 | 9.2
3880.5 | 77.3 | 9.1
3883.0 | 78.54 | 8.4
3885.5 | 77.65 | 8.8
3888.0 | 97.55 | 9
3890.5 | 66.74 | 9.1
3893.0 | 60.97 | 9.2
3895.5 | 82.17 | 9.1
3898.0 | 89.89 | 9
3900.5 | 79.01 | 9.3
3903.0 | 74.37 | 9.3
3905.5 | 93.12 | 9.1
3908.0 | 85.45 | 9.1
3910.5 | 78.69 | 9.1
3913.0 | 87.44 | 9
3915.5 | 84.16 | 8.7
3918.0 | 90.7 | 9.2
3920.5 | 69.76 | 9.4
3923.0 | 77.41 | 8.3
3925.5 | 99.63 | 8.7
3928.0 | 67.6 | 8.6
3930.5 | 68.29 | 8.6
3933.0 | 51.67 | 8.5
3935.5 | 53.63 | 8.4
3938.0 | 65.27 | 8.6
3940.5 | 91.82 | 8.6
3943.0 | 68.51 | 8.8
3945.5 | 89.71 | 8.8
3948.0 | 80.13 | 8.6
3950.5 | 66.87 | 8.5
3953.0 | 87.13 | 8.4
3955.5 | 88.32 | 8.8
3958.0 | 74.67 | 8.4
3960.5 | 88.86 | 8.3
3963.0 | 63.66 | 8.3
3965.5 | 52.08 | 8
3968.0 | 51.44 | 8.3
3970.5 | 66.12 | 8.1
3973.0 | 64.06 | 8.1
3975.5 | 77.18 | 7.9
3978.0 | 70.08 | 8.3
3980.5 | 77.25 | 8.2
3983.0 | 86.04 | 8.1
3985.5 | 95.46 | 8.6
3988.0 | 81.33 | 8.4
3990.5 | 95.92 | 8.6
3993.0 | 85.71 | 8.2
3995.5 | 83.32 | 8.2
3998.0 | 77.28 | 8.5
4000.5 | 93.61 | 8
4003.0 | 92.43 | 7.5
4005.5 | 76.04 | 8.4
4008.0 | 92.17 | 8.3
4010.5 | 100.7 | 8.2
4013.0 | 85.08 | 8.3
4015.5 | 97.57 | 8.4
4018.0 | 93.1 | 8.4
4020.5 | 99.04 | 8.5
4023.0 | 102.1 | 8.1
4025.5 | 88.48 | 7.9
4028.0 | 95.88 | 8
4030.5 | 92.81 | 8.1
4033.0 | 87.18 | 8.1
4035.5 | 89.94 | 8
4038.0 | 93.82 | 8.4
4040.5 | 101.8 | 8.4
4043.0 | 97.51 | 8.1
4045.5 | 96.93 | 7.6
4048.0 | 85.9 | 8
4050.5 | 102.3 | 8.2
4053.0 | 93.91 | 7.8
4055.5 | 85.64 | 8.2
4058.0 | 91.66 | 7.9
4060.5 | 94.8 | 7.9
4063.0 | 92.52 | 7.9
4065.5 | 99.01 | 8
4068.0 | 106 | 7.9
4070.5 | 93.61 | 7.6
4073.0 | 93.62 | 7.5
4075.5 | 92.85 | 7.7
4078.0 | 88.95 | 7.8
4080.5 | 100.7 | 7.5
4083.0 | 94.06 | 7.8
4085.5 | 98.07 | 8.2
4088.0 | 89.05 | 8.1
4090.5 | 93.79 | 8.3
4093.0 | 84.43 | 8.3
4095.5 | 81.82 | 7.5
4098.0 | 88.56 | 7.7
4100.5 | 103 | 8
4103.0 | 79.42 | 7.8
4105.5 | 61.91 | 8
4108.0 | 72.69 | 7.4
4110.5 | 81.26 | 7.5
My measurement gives 1.25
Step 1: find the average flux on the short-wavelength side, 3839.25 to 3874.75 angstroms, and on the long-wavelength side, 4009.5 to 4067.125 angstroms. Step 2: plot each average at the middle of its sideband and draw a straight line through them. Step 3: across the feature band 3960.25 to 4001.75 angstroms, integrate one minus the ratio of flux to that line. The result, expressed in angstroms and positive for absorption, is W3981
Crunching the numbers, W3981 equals 6.2 angstroms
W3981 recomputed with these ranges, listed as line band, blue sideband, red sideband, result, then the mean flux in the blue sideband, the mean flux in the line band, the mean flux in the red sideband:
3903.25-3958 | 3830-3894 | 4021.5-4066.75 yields 3.15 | 76.4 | 78.2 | 94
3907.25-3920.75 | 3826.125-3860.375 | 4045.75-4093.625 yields -0.86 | 71.6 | 83.6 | 93.9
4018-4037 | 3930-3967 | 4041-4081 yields -1.18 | 72.7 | 93.6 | 94.8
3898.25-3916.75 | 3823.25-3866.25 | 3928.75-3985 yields -2.87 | 72.4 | 83.5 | 72.2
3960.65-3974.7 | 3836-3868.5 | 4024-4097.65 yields 3.93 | 78.1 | 62.3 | 93.3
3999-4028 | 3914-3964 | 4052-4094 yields -2.24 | 76.5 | 92.8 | 93.7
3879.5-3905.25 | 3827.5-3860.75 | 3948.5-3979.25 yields -2.68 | 71.9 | 79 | 71.1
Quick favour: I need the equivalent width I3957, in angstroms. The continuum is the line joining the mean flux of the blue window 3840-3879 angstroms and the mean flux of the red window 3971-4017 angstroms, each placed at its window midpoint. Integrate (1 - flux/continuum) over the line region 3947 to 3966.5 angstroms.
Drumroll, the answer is 1.97 angstroms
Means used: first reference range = 81.8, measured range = 75.4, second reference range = 84.8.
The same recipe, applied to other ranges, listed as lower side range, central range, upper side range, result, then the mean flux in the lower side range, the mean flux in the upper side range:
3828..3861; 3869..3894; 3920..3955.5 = -2.5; 72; 74.7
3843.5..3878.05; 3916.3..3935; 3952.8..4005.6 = 1.5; 83.6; 78.4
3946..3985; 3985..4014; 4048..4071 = -2.4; 73.7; 95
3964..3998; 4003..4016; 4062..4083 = -1.3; 75.8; 95.8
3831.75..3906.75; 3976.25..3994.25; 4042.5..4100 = 0.5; 78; 93.4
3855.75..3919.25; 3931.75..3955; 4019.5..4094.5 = 3.6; 83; 94.2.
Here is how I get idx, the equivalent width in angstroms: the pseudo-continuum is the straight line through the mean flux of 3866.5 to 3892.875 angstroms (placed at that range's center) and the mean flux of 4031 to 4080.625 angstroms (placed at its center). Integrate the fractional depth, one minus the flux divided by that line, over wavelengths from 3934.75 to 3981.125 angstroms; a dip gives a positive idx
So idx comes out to 7.80 angstroms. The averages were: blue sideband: 81.8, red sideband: 94.3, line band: 72.6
